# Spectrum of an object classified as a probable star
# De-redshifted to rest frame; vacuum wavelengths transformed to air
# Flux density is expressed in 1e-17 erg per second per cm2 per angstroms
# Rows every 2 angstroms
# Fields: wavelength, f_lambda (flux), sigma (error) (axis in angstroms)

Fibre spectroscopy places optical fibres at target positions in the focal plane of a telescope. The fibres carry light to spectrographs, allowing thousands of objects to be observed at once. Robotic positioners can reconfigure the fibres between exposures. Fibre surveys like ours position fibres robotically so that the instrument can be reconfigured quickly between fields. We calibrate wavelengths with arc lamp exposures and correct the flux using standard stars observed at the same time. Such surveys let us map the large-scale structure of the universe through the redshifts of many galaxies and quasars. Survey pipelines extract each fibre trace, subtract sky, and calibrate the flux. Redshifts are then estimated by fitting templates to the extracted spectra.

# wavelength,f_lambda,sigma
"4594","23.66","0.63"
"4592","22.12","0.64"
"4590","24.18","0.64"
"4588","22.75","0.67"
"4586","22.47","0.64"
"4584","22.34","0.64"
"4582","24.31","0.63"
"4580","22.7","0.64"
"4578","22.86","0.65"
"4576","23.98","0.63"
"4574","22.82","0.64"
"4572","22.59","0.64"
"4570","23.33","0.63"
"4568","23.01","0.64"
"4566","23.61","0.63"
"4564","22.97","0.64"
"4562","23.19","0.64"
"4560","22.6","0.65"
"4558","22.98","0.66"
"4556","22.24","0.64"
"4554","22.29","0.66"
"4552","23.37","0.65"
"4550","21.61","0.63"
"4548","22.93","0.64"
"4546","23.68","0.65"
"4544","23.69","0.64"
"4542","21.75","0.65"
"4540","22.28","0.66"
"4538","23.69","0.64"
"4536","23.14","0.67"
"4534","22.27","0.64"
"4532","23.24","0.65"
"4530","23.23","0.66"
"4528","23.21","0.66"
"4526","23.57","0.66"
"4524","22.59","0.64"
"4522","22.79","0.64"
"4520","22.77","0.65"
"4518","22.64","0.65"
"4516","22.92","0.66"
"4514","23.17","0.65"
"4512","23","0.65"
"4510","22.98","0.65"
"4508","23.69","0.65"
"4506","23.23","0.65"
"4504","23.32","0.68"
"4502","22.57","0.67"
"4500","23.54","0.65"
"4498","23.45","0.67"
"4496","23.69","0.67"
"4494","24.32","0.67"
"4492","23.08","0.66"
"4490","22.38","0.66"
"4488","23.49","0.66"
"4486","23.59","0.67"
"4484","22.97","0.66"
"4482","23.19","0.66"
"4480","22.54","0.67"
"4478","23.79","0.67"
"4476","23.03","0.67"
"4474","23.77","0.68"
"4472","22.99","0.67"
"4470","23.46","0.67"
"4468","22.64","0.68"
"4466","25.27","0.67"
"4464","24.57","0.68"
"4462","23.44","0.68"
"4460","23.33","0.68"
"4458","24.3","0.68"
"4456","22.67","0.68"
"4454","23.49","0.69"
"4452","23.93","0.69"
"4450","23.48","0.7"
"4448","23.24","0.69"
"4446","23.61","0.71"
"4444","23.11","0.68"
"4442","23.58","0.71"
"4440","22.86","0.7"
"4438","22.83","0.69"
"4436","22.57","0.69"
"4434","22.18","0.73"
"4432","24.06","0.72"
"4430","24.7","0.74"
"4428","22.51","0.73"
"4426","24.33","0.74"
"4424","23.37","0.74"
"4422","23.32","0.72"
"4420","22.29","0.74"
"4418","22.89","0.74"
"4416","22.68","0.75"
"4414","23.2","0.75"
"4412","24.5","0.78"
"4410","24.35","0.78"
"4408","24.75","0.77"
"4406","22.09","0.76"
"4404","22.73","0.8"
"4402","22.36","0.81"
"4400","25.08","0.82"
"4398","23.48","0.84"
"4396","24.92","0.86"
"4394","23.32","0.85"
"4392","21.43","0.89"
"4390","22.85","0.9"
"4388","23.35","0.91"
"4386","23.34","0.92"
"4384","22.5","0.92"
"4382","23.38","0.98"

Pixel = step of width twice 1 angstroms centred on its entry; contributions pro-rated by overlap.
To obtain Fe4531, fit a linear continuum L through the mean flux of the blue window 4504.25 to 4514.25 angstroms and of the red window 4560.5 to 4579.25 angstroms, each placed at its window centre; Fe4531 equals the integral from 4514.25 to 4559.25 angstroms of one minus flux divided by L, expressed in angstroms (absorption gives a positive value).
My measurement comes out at 0.6 angstroms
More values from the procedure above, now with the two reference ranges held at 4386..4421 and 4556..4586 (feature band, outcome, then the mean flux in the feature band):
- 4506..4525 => 0.1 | 23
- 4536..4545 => 0.1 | 22.9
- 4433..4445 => 0.2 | 22.9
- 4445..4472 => -0.5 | 23.6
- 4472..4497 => -0.1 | 23.3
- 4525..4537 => 0.0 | 23.1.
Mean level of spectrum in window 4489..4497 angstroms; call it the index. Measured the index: 23.4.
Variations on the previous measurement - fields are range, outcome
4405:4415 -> 23.8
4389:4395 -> 22.5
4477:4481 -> 23.2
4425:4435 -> 23.6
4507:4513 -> 23.2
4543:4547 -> 23.7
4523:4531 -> 23.2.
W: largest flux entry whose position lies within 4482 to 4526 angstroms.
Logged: 24.32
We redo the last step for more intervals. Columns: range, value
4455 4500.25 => 25.27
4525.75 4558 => 23.69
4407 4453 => 24.75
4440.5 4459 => 24.3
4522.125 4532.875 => 23.57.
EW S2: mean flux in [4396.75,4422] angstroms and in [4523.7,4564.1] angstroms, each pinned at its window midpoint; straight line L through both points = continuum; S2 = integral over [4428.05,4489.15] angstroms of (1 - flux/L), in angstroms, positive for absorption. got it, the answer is -0.5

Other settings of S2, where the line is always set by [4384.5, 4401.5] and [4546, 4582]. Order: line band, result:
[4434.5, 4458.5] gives 0.0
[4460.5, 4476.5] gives -0.3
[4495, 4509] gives -0.1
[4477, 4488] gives 0.0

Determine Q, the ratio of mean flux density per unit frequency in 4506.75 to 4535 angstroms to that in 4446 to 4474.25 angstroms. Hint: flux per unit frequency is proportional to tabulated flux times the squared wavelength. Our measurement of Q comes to 1.00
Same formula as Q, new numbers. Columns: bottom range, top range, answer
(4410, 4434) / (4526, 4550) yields 1.03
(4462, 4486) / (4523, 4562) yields 1.00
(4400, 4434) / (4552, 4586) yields 1.05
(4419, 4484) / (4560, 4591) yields 1.04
